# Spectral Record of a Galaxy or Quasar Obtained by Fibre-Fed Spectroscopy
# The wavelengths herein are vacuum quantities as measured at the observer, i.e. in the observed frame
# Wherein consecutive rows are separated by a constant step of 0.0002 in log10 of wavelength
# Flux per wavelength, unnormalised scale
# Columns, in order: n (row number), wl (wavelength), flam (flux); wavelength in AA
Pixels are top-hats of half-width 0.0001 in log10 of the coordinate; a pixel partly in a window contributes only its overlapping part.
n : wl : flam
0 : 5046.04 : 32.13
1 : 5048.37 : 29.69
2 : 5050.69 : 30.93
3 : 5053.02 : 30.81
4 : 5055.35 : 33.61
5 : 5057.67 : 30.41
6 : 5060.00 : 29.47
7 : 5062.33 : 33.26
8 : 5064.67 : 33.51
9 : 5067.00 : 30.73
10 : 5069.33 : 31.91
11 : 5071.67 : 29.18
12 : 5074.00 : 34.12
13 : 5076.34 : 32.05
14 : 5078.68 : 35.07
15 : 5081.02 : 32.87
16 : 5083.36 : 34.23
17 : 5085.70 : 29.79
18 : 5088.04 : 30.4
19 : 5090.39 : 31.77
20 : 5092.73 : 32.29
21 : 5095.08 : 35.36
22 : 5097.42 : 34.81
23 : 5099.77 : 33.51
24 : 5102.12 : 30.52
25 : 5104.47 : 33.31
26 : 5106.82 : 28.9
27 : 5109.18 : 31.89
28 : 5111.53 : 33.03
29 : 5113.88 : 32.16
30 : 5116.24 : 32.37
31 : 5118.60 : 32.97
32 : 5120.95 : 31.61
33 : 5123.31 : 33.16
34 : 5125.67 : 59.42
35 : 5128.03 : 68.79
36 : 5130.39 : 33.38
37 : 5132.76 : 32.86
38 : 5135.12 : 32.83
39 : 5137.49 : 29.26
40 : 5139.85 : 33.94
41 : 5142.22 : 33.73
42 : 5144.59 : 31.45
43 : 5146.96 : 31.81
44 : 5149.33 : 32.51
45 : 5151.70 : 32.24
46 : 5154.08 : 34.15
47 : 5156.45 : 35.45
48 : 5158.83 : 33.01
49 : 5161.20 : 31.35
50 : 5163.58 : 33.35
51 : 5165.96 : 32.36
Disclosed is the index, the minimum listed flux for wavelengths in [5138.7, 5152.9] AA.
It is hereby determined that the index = 31.45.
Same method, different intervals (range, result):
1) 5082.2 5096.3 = 29.79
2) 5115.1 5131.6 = 31.61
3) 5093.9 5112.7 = 28.9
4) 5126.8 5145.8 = 29.26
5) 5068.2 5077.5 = 29.18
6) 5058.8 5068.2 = 29.47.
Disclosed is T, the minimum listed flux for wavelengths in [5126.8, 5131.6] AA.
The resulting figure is 33.38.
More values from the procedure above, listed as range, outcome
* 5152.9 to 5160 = 33.01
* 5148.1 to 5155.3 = 32.24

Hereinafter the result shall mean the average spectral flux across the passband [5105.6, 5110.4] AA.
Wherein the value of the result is 30.4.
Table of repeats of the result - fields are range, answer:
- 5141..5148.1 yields 32.3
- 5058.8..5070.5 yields 31.8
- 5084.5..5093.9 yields 31.1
